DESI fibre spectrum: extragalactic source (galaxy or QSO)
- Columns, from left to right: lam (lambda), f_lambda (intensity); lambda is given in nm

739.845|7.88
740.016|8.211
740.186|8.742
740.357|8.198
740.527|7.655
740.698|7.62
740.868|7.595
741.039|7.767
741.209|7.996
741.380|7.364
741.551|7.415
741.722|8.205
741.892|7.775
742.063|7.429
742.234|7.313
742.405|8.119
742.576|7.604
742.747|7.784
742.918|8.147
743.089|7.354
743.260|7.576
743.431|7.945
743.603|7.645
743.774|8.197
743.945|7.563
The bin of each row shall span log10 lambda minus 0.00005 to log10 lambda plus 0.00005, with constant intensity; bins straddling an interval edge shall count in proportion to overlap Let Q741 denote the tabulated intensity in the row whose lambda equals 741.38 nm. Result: 7.364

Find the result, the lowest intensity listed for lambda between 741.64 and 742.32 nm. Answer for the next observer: 7.313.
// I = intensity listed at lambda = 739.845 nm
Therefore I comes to 7.88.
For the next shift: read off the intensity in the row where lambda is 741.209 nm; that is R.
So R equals 7.996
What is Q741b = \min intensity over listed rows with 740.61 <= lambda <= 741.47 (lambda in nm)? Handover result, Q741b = 7.364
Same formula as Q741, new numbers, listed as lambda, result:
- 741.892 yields 7.775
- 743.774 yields 8.197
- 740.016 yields 8.211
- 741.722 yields 8.205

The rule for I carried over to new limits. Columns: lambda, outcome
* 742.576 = 7.604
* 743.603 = 7.645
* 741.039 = 7.767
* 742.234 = 7.313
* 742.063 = 7.429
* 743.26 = 7.576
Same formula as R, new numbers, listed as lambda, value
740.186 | 8.742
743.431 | 7.945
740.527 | 7.655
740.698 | 7.62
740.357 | 8.198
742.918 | 8.147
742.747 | 7.784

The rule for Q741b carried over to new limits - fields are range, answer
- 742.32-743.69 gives 7.354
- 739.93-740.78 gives 7.62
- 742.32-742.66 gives 7.604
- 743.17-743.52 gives 7.576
